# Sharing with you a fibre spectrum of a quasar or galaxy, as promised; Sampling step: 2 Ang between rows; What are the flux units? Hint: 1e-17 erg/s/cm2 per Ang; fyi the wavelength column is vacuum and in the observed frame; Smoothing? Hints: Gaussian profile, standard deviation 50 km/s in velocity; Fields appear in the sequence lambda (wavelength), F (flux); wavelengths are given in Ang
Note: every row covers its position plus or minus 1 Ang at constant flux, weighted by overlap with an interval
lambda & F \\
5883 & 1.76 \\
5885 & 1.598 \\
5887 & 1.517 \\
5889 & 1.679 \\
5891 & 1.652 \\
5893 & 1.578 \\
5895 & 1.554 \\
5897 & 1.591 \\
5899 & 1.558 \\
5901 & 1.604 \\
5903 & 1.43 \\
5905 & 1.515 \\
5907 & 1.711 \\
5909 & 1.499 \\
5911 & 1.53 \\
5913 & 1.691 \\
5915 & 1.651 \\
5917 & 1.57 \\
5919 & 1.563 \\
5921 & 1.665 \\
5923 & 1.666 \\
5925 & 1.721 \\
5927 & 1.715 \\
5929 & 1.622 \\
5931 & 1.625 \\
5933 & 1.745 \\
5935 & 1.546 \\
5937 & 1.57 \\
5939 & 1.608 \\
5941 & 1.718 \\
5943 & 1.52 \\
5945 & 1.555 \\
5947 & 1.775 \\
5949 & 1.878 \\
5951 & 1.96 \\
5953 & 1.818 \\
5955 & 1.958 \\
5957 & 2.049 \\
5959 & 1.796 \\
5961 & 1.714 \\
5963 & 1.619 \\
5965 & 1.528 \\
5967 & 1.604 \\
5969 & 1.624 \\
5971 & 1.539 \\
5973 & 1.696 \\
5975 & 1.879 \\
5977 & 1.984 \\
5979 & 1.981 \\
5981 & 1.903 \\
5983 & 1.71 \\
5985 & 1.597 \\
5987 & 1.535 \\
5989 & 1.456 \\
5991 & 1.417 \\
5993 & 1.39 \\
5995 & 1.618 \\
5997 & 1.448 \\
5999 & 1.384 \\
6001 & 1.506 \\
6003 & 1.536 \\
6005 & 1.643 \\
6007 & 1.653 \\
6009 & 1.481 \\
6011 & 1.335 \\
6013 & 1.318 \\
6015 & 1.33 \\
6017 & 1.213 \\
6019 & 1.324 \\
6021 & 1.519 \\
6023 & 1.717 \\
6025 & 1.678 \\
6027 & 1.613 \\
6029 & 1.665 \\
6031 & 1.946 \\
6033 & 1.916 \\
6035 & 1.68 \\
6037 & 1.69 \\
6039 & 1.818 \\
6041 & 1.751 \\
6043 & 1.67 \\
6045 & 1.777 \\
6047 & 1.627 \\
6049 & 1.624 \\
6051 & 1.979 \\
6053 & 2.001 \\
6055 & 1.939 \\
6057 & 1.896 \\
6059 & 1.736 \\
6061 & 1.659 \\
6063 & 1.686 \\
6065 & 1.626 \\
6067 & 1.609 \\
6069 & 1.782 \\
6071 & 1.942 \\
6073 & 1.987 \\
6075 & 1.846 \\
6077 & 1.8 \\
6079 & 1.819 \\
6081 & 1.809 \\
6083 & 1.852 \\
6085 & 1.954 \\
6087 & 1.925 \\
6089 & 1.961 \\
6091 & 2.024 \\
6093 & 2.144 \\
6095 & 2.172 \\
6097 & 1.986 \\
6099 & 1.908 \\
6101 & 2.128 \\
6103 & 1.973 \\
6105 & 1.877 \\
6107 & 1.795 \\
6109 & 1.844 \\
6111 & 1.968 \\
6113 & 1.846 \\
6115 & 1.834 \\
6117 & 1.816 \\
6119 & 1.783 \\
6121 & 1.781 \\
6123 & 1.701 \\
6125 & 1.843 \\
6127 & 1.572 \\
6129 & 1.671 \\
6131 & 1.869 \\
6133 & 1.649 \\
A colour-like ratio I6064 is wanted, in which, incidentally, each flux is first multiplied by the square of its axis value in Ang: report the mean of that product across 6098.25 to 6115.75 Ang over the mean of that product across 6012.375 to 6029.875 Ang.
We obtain 1.32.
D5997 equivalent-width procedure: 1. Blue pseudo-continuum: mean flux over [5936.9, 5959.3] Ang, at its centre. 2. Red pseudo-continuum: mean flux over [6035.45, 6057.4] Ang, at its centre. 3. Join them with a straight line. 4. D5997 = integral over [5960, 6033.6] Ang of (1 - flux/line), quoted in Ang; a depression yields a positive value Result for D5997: 7.82 Ang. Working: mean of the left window 1.77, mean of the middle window 1.59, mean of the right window 1.79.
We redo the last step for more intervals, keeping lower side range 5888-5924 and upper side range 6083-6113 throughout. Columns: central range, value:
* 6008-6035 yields 4.05 Ang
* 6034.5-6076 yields 2.33 Ang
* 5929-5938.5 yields 0.16 Ang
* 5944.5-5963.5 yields -1.53 Ang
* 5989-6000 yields 1.96 Ang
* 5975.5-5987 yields -0.47 Ang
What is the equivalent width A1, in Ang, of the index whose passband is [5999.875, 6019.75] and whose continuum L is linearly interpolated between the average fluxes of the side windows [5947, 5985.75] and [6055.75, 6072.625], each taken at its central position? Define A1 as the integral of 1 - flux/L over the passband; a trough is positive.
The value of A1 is 3.76 Ang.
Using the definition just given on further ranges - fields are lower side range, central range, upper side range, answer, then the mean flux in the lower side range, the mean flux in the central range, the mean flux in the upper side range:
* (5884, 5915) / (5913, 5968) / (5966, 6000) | -2.98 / 1.58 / 1.69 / 1.63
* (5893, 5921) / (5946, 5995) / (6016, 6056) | -2.47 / 1.58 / 1.72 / 1.71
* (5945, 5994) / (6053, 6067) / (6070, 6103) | 1.01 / 1.72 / 1.76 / 1.95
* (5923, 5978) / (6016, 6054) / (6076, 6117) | 2.99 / 1.72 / 1.7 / 1.93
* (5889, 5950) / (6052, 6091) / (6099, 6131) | -1.14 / 1.62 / 1.84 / 1.83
